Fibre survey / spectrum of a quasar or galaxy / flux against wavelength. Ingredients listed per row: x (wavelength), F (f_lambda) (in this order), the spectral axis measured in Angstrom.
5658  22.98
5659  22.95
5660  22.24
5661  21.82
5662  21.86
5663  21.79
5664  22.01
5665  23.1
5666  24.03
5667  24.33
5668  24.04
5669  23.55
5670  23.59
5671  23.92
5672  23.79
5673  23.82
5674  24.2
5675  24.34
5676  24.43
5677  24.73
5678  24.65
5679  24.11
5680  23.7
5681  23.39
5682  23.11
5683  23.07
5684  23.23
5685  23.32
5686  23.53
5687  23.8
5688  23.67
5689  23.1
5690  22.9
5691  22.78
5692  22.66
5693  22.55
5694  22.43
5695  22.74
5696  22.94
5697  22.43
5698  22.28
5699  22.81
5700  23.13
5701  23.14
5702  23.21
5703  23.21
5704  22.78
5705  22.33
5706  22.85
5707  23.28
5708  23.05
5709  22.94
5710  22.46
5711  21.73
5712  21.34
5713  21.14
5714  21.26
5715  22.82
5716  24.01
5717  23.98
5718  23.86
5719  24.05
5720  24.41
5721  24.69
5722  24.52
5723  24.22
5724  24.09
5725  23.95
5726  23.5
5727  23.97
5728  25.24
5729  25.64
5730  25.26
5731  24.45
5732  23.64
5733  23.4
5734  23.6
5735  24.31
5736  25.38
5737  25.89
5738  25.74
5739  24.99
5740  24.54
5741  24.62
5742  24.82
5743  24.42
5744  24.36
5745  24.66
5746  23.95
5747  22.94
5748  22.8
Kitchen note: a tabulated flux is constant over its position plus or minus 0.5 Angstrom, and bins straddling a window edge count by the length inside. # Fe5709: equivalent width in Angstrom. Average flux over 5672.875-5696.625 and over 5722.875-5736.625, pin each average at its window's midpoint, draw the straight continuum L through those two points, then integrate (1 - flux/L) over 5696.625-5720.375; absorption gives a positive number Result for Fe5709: 1.1 Angstrom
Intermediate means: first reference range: 23.5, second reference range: 24.3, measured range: 22.8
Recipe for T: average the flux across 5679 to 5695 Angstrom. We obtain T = 23.2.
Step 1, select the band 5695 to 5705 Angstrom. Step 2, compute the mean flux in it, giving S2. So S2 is 22.8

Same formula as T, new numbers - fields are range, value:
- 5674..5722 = 23.2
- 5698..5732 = 23.4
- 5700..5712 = 22.8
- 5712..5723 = 23.4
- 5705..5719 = 22.7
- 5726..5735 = 24.3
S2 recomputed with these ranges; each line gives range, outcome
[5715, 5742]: 24.4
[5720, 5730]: 24.5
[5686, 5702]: 22.9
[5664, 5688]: 23.8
